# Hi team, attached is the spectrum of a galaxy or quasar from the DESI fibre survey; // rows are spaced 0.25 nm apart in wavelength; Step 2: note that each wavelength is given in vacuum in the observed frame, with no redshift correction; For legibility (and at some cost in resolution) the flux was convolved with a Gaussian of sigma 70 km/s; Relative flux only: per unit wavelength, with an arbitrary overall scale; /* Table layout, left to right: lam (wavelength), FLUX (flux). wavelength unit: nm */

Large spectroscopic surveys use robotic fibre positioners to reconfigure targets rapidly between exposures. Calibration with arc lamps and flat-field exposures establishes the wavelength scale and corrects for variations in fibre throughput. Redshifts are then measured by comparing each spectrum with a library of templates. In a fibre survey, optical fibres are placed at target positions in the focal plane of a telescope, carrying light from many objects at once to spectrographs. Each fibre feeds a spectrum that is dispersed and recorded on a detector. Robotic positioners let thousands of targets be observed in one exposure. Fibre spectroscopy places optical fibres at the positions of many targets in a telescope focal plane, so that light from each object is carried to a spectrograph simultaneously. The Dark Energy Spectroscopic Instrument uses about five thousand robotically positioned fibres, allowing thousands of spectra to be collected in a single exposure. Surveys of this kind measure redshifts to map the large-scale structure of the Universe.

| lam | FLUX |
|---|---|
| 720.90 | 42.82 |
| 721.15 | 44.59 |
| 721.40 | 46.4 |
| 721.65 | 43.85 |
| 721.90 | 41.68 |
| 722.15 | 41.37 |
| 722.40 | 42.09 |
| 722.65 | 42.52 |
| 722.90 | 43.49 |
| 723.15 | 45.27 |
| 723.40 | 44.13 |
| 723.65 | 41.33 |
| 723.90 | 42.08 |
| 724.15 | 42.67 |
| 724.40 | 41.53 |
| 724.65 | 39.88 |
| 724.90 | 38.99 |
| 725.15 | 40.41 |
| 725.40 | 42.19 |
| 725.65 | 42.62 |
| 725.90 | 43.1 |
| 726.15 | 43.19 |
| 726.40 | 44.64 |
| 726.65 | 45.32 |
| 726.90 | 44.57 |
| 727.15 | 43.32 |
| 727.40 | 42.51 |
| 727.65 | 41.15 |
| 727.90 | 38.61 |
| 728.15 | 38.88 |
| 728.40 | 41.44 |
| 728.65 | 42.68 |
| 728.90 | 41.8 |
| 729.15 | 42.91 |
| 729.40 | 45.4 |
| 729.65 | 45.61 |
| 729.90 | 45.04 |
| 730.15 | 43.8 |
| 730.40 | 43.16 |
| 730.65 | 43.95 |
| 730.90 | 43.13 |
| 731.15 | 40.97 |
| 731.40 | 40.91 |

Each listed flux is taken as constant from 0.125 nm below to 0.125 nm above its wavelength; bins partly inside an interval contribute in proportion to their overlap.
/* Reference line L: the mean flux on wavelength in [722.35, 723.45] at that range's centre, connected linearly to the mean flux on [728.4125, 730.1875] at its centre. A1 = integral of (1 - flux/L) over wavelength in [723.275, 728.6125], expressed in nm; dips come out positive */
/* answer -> 0.20 nm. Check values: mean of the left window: 43.6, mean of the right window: 43.7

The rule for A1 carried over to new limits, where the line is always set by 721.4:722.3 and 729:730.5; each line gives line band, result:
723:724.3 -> 0.00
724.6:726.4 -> 0.07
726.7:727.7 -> 0.01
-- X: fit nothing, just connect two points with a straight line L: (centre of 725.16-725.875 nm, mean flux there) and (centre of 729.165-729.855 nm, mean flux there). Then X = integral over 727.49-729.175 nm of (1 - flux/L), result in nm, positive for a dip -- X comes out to 0.12 nm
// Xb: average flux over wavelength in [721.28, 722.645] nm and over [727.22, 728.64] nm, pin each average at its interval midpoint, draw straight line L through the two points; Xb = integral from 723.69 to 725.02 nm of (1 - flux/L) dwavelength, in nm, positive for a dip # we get 0.034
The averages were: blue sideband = 43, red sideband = 40.8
